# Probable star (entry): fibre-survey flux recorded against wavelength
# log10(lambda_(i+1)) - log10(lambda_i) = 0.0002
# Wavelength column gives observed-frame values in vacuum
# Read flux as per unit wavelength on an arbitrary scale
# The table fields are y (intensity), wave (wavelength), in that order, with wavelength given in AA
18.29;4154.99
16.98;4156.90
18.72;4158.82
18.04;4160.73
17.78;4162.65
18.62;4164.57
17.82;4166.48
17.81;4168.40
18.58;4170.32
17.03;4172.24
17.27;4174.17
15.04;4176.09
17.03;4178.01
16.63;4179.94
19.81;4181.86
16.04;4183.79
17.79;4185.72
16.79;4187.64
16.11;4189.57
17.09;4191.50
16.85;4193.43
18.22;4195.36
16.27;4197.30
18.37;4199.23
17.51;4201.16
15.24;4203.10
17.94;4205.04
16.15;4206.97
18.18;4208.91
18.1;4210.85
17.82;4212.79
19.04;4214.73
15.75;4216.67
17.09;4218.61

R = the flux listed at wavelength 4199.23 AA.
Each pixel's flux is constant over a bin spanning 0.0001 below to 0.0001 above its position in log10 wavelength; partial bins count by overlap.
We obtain 18.37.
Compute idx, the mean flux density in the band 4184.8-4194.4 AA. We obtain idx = 16.9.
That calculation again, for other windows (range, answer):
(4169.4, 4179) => 17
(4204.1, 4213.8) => 17.6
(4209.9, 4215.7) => 18.3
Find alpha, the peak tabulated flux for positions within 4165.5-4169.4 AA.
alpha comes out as 17.82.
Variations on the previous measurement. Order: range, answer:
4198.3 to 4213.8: 18.37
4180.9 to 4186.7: 19.81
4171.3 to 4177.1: 17.27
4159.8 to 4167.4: 18.62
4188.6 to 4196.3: 18.22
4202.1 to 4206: 17.94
